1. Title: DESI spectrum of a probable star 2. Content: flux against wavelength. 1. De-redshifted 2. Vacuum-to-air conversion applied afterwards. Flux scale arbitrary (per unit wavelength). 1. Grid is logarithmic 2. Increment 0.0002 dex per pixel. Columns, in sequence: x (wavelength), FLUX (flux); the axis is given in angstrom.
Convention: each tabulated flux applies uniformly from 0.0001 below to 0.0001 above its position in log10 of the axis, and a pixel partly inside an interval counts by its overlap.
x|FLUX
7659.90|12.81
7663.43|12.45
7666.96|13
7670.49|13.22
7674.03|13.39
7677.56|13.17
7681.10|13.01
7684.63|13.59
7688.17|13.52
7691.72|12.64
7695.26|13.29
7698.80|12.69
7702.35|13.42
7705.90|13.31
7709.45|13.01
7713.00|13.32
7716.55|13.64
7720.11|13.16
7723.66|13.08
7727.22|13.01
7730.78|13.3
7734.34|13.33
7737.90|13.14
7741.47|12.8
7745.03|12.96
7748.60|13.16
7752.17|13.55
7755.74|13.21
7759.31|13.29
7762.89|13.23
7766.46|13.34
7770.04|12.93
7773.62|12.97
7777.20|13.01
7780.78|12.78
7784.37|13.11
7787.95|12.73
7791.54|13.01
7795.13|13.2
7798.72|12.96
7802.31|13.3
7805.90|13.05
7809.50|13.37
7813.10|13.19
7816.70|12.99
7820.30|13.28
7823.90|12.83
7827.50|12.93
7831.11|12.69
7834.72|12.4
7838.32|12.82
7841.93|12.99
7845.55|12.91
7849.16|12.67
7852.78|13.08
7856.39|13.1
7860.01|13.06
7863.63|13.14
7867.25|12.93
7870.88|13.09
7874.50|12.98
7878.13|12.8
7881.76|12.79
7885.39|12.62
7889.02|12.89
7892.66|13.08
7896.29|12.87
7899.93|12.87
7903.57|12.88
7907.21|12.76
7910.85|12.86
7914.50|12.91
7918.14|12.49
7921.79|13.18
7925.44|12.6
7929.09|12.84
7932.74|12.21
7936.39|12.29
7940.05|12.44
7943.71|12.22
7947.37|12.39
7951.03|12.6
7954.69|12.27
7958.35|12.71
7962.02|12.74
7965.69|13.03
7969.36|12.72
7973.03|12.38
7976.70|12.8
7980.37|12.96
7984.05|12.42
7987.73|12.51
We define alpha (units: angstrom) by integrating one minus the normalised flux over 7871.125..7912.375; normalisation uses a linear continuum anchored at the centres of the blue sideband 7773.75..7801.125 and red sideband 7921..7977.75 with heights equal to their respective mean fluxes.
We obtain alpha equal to -0.5 angstrom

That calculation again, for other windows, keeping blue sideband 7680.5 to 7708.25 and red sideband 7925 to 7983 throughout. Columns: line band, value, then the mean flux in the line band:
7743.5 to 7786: -0.4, 13.1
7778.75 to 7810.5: -0.2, 13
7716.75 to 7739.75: -0.2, 13.2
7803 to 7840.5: -0.2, 13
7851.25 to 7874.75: -0.5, 13.1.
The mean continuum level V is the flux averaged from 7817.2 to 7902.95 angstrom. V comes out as 12.9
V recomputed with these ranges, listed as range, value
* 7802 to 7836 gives 13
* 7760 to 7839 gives 13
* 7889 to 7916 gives 12.9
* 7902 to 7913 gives 12.8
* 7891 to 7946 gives 12.7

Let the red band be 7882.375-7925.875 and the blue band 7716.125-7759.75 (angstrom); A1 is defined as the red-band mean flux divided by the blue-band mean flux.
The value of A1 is 0.97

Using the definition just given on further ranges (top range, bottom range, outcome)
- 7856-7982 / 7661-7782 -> 0.97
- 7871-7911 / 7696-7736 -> 0.97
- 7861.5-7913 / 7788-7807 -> 0.99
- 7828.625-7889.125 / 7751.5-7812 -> 0.98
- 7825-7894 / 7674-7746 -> 0.98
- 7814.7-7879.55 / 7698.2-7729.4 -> 0.98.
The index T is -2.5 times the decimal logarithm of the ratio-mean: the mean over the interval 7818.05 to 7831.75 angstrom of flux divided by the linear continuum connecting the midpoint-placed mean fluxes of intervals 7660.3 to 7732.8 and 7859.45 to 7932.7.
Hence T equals 0.00 mag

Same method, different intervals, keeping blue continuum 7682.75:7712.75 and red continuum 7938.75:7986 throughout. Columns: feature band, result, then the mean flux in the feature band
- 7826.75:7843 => 0.01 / 12.7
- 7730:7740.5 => -0.01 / 13.2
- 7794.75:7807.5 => -0.01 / 13.1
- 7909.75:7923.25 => -0.01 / 12.8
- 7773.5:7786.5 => 0.00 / 13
